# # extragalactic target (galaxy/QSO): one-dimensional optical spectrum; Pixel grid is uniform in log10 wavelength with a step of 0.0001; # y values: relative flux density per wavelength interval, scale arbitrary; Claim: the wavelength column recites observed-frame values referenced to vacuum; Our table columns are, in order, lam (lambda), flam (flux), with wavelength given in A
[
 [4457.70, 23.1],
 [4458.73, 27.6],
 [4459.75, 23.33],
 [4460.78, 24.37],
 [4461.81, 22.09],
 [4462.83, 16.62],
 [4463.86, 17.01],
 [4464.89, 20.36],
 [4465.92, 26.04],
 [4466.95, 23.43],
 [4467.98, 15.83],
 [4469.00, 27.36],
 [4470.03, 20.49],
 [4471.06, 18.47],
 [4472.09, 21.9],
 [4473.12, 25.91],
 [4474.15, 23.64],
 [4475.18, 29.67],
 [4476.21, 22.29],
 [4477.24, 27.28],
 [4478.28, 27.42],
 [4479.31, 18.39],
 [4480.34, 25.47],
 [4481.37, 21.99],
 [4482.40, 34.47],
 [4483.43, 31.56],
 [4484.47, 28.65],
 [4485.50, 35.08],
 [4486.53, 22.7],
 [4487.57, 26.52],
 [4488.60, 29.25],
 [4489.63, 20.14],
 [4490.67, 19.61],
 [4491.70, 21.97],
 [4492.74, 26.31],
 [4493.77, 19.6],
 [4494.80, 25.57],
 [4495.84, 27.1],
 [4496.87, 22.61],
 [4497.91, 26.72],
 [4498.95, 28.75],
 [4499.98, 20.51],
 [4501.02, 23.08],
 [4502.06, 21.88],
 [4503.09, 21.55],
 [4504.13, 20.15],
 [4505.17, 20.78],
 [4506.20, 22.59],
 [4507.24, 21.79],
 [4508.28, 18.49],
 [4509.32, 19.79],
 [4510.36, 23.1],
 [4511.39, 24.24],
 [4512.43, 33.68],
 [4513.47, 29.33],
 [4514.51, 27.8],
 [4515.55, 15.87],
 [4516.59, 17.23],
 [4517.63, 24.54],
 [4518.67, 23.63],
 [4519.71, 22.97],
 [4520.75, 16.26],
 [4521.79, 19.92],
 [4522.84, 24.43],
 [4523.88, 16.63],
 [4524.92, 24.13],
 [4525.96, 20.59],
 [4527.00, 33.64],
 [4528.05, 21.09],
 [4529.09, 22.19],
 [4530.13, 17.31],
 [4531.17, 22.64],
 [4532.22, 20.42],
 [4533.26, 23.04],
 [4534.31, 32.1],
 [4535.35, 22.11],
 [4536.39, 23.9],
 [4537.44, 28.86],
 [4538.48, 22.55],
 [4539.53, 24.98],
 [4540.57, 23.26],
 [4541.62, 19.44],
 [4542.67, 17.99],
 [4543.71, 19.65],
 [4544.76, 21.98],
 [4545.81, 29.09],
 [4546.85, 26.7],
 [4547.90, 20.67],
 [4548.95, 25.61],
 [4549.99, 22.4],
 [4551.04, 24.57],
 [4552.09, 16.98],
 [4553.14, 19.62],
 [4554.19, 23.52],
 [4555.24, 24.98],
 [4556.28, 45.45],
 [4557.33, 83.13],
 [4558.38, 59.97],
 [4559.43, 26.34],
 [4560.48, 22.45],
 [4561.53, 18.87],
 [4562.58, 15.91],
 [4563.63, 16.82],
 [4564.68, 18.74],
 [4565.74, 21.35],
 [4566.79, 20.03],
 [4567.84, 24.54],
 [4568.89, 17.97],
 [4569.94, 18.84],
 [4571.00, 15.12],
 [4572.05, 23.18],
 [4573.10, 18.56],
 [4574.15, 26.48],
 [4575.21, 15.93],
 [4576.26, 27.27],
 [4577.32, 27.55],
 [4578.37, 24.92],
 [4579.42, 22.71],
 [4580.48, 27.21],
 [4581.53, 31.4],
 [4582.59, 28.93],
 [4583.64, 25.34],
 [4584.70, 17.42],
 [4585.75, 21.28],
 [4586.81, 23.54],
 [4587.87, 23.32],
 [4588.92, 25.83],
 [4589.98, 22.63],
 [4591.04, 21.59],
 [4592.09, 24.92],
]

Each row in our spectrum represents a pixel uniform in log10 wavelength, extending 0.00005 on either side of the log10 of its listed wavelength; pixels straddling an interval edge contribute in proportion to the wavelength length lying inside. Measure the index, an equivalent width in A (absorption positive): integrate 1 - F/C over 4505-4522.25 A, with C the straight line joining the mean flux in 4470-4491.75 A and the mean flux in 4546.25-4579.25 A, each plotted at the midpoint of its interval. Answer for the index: 2.0 A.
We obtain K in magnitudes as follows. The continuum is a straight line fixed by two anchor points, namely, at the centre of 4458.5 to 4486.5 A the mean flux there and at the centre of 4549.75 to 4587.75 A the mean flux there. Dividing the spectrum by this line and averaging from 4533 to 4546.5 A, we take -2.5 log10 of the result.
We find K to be 0.059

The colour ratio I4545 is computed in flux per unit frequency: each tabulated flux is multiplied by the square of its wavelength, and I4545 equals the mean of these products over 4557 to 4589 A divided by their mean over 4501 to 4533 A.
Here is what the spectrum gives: 1.2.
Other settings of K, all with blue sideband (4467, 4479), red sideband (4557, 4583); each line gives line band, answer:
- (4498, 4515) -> 0.029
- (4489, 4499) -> 0.017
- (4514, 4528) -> 0.119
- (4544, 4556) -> 0.071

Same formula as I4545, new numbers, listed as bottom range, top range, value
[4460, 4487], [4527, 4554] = 0.98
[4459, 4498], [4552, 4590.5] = 1.10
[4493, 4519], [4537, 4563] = 1.20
